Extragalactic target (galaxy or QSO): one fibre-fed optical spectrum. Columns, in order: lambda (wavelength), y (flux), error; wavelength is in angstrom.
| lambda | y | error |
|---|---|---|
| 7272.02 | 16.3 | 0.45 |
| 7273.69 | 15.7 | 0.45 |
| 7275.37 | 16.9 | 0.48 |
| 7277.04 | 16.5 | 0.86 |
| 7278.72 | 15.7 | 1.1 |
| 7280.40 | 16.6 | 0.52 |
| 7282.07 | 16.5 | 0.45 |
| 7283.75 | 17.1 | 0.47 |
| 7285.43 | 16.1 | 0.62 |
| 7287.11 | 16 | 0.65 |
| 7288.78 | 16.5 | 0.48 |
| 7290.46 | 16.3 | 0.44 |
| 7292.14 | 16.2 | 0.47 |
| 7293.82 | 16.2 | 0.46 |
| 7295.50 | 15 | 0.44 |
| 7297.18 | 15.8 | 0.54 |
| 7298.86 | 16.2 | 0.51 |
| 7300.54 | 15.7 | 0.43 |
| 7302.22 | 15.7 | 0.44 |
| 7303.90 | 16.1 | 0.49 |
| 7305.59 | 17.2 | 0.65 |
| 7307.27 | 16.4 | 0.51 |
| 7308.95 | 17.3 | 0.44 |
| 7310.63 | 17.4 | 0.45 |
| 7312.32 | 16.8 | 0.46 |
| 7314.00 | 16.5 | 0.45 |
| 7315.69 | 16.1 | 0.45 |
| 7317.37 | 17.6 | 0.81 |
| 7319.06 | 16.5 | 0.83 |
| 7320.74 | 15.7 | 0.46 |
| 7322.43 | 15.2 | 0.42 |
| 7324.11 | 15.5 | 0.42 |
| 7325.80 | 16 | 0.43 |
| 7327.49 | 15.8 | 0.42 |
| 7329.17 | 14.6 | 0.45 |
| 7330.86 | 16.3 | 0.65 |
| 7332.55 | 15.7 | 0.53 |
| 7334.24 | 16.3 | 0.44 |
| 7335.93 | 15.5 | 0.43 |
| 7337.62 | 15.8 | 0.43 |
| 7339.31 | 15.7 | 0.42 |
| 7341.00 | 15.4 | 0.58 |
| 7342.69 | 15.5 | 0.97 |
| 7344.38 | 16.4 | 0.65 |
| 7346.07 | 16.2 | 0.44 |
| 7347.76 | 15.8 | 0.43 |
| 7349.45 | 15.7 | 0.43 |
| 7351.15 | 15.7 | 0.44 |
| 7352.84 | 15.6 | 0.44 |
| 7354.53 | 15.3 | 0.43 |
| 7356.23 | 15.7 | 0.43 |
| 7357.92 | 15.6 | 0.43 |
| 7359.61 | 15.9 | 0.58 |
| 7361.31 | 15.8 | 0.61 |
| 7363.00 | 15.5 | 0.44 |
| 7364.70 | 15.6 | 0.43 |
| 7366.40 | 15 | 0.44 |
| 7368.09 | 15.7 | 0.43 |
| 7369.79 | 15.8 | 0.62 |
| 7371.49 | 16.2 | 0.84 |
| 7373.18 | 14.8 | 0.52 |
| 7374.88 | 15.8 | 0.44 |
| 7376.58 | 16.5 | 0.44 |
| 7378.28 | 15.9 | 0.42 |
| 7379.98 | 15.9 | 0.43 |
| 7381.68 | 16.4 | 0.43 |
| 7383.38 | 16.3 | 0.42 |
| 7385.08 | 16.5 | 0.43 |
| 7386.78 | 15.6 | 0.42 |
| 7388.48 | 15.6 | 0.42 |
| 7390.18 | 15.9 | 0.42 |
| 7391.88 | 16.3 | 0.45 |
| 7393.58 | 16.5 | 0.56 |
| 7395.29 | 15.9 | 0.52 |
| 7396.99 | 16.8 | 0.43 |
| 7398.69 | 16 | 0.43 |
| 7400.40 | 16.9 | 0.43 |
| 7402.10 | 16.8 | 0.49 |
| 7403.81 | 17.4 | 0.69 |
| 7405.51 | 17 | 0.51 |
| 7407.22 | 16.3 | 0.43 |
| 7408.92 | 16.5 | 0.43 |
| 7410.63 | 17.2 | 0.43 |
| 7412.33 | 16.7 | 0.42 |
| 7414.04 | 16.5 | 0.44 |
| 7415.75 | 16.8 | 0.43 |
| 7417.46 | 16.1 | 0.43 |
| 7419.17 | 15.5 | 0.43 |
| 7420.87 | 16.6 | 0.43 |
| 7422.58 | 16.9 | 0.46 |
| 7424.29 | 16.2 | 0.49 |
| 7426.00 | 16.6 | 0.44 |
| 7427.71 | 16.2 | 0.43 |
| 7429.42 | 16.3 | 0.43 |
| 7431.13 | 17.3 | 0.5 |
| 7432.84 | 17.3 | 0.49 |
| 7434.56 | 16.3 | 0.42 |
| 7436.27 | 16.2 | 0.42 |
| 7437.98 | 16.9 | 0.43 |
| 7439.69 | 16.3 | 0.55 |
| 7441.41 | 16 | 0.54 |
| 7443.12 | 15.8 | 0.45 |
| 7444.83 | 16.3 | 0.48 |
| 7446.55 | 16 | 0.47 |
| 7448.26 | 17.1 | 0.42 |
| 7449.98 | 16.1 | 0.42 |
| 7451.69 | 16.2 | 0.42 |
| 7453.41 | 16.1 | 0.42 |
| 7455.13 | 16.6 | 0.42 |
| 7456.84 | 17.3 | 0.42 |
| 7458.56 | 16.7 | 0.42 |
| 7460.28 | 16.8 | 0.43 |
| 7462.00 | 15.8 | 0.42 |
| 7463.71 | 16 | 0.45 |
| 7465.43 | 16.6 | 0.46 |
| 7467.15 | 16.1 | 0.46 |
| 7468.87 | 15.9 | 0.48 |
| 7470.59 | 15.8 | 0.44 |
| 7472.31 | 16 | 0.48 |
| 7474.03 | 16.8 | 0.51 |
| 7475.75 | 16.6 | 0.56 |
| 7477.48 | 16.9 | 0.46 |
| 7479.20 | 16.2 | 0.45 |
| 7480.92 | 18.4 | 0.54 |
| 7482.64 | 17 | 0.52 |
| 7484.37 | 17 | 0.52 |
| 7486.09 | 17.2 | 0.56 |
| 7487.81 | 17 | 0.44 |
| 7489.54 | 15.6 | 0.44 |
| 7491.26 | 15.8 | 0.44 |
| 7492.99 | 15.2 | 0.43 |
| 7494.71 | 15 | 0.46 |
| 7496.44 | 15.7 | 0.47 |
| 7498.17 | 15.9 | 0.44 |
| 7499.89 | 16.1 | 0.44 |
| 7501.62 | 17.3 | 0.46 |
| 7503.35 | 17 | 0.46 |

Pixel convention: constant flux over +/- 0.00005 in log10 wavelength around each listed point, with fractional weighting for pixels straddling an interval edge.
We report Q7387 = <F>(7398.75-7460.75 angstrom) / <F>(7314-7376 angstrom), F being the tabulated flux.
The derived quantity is 1.0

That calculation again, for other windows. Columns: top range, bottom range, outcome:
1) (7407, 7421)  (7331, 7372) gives 1.05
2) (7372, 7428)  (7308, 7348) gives 1.02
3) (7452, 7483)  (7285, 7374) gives 1.04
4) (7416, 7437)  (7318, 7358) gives 1.05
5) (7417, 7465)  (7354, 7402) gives 1.03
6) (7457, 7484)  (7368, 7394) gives 1.03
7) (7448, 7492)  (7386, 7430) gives 1.01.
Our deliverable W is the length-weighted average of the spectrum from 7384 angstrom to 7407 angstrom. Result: 16.4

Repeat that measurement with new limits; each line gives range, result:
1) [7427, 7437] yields 16.6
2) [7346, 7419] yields 16.1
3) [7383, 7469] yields 16.4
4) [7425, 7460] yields 16.5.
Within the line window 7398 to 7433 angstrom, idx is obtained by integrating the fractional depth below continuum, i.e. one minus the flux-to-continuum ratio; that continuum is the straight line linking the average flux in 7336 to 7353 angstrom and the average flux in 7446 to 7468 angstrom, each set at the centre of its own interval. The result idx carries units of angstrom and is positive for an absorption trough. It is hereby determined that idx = -0.9 angstrom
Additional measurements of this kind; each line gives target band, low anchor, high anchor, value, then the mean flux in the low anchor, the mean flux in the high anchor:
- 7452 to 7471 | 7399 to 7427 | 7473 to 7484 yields 0.6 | 16.6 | 17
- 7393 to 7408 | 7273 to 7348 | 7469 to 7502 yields -0.3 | 16.1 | 16.4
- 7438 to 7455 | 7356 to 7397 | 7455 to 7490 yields 0.1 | 15.9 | 16.6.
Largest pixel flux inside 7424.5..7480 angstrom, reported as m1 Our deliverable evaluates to 17.3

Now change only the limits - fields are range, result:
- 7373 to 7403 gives 16.9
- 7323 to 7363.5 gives 16.4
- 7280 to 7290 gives 17.1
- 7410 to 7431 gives 17.2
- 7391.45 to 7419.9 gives 17.4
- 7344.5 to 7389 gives 16.5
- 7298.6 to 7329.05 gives 17.6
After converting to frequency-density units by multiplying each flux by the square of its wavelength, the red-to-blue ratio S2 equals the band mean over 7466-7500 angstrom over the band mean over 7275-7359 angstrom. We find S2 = 1.06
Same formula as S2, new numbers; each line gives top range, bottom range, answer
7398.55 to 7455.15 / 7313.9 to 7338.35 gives 1.07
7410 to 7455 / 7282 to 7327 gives 1.05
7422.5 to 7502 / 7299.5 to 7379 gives 1.06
